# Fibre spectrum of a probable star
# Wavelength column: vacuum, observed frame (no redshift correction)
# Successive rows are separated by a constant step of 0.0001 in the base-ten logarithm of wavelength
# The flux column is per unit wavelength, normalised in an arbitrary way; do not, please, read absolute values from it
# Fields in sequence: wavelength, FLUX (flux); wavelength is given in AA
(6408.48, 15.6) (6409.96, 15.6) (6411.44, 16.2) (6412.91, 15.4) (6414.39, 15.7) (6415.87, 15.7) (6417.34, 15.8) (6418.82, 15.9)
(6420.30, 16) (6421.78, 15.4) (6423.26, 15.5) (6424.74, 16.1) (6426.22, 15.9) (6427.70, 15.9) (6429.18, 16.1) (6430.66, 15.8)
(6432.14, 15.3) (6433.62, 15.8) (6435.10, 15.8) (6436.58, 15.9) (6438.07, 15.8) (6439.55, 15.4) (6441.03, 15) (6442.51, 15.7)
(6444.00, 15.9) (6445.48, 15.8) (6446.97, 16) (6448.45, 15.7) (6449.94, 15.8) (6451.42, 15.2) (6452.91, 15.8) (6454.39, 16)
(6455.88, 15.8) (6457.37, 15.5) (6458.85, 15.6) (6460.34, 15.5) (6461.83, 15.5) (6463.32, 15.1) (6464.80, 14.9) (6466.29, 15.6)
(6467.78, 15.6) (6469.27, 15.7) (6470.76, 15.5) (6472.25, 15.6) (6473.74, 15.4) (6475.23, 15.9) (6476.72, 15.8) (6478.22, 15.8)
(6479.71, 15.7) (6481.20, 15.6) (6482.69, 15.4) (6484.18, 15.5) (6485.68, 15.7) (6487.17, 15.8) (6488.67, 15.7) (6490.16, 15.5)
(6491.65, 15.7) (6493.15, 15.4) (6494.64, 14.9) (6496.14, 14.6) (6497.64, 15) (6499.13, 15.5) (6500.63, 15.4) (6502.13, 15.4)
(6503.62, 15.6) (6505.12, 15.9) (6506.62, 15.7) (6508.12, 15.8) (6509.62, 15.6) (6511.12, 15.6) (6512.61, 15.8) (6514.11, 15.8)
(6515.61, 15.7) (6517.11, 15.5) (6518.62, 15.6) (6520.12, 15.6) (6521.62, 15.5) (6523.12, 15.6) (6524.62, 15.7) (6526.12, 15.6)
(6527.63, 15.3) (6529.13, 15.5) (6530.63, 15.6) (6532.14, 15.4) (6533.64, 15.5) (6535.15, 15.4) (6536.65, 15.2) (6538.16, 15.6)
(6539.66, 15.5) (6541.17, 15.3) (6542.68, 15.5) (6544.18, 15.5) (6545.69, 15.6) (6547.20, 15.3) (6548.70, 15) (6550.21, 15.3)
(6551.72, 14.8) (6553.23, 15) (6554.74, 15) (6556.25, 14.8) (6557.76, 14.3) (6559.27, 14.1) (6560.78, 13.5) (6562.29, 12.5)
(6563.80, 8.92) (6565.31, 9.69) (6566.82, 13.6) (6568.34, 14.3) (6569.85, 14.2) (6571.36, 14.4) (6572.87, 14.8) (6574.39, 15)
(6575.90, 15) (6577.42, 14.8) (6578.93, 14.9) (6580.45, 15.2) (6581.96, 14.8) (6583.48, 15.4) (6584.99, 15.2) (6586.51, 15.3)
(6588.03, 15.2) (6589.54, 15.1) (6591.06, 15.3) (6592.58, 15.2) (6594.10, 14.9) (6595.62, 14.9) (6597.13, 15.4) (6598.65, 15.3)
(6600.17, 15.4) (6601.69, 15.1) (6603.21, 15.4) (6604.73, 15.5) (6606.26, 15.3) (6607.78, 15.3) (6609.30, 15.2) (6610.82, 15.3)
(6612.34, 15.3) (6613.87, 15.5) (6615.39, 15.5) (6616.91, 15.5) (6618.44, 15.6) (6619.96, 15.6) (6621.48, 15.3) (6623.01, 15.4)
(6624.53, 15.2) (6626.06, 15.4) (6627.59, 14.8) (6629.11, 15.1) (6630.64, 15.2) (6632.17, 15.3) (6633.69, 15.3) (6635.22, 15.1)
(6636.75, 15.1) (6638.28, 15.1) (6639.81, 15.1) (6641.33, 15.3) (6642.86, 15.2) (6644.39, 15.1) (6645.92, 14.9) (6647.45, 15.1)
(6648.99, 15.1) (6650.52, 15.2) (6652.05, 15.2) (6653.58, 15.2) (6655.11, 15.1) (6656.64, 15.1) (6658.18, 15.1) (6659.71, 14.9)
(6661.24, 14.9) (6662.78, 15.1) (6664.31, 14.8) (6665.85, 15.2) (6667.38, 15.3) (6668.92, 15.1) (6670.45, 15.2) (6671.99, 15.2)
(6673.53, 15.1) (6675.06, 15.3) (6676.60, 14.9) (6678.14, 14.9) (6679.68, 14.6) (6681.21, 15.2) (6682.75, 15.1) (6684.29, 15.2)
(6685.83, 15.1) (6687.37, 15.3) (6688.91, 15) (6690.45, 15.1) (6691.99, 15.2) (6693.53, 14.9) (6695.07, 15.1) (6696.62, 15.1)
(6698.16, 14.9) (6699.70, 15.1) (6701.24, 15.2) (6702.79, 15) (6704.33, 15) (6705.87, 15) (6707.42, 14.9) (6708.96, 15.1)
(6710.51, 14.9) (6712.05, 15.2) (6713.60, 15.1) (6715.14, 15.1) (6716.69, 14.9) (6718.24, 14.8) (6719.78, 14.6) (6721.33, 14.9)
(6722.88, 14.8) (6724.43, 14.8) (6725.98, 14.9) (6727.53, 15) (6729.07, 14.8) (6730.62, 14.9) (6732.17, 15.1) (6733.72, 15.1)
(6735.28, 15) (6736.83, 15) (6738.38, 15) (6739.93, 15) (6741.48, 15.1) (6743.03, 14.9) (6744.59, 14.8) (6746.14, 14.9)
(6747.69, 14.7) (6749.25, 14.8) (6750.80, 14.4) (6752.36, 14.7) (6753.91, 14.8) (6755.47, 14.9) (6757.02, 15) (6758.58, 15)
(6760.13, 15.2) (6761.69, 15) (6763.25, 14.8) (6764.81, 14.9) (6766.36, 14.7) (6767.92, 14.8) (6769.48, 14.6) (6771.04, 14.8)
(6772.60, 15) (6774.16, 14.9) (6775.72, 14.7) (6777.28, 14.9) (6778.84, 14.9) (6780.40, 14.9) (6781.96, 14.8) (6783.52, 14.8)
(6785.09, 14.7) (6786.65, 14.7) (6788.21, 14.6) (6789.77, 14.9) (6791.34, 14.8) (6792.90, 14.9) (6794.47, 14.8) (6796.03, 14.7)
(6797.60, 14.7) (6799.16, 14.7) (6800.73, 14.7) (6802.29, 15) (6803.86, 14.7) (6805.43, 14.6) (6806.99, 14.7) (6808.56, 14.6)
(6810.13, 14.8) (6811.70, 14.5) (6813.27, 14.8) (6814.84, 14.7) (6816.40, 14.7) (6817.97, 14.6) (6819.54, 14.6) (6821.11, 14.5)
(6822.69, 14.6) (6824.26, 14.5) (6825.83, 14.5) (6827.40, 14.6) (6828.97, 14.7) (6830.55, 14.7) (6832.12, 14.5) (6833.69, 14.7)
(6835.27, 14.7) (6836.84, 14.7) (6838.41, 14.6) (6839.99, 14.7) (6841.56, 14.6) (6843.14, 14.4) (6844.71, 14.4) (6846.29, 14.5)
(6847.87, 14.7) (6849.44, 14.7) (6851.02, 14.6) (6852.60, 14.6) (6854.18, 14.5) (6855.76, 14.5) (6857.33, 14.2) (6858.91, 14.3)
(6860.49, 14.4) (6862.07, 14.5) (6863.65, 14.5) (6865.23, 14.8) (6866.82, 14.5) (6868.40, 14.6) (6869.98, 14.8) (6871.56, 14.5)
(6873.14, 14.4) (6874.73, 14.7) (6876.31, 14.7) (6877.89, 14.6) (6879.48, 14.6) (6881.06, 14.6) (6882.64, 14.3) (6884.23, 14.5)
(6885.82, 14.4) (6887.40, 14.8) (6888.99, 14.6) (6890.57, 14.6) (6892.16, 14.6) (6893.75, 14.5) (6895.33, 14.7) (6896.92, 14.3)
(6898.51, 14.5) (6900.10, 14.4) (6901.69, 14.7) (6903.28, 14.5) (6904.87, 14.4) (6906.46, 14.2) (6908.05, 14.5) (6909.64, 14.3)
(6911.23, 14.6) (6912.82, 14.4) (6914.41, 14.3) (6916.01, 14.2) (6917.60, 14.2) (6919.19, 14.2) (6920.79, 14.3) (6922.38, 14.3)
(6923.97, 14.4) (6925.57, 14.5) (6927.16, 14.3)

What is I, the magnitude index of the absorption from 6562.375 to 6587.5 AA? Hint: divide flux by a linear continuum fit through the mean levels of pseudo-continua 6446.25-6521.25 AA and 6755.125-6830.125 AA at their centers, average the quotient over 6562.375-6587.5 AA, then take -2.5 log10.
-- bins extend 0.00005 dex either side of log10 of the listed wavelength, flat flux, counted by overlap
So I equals 0.09 mag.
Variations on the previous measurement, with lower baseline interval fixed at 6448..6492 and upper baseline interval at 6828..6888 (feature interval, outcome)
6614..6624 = -0.02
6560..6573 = 0.20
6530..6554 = 0.00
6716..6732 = 0.00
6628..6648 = 0.00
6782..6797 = 0.00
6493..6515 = 0.00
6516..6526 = -0.01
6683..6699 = -0.01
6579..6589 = 0.01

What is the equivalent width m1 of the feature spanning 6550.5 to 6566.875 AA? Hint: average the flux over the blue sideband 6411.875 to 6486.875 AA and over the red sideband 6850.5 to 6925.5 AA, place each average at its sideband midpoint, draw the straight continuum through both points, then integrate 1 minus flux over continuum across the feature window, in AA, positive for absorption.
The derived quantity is 2.17 AA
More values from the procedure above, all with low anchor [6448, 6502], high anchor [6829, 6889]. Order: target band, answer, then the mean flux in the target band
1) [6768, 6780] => 0.0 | 14.8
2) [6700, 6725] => -0.1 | 15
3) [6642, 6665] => 0.0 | 15.1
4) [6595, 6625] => -0.3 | 15.4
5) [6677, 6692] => -0.1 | 15.1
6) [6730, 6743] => -0.1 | 15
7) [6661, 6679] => -0.1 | 15.1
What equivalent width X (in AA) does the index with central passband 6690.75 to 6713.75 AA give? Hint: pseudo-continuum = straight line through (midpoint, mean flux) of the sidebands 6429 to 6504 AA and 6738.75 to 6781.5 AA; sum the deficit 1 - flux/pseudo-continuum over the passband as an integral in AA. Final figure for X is -0.1 AA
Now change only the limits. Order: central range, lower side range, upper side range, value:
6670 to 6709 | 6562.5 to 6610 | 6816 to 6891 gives -1.24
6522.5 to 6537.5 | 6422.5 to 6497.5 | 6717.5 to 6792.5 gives -0.05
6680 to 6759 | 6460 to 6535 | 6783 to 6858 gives -0.23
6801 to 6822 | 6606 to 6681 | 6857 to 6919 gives 0.04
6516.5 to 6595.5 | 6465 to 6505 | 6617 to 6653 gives 2.80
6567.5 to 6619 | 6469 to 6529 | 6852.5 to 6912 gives 0.58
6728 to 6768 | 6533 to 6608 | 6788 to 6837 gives -0.55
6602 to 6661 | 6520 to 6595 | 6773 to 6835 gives -1.86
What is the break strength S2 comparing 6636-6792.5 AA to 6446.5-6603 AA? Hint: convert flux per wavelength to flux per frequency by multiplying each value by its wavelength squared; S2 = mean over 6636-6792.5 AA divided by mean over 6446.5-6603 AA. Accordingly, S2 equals 1.04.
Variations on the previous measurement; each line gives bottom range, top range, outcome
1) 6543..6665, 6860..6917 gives 1.06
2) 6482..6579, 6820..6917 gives 1.07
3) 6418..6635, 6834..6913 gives 1.06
